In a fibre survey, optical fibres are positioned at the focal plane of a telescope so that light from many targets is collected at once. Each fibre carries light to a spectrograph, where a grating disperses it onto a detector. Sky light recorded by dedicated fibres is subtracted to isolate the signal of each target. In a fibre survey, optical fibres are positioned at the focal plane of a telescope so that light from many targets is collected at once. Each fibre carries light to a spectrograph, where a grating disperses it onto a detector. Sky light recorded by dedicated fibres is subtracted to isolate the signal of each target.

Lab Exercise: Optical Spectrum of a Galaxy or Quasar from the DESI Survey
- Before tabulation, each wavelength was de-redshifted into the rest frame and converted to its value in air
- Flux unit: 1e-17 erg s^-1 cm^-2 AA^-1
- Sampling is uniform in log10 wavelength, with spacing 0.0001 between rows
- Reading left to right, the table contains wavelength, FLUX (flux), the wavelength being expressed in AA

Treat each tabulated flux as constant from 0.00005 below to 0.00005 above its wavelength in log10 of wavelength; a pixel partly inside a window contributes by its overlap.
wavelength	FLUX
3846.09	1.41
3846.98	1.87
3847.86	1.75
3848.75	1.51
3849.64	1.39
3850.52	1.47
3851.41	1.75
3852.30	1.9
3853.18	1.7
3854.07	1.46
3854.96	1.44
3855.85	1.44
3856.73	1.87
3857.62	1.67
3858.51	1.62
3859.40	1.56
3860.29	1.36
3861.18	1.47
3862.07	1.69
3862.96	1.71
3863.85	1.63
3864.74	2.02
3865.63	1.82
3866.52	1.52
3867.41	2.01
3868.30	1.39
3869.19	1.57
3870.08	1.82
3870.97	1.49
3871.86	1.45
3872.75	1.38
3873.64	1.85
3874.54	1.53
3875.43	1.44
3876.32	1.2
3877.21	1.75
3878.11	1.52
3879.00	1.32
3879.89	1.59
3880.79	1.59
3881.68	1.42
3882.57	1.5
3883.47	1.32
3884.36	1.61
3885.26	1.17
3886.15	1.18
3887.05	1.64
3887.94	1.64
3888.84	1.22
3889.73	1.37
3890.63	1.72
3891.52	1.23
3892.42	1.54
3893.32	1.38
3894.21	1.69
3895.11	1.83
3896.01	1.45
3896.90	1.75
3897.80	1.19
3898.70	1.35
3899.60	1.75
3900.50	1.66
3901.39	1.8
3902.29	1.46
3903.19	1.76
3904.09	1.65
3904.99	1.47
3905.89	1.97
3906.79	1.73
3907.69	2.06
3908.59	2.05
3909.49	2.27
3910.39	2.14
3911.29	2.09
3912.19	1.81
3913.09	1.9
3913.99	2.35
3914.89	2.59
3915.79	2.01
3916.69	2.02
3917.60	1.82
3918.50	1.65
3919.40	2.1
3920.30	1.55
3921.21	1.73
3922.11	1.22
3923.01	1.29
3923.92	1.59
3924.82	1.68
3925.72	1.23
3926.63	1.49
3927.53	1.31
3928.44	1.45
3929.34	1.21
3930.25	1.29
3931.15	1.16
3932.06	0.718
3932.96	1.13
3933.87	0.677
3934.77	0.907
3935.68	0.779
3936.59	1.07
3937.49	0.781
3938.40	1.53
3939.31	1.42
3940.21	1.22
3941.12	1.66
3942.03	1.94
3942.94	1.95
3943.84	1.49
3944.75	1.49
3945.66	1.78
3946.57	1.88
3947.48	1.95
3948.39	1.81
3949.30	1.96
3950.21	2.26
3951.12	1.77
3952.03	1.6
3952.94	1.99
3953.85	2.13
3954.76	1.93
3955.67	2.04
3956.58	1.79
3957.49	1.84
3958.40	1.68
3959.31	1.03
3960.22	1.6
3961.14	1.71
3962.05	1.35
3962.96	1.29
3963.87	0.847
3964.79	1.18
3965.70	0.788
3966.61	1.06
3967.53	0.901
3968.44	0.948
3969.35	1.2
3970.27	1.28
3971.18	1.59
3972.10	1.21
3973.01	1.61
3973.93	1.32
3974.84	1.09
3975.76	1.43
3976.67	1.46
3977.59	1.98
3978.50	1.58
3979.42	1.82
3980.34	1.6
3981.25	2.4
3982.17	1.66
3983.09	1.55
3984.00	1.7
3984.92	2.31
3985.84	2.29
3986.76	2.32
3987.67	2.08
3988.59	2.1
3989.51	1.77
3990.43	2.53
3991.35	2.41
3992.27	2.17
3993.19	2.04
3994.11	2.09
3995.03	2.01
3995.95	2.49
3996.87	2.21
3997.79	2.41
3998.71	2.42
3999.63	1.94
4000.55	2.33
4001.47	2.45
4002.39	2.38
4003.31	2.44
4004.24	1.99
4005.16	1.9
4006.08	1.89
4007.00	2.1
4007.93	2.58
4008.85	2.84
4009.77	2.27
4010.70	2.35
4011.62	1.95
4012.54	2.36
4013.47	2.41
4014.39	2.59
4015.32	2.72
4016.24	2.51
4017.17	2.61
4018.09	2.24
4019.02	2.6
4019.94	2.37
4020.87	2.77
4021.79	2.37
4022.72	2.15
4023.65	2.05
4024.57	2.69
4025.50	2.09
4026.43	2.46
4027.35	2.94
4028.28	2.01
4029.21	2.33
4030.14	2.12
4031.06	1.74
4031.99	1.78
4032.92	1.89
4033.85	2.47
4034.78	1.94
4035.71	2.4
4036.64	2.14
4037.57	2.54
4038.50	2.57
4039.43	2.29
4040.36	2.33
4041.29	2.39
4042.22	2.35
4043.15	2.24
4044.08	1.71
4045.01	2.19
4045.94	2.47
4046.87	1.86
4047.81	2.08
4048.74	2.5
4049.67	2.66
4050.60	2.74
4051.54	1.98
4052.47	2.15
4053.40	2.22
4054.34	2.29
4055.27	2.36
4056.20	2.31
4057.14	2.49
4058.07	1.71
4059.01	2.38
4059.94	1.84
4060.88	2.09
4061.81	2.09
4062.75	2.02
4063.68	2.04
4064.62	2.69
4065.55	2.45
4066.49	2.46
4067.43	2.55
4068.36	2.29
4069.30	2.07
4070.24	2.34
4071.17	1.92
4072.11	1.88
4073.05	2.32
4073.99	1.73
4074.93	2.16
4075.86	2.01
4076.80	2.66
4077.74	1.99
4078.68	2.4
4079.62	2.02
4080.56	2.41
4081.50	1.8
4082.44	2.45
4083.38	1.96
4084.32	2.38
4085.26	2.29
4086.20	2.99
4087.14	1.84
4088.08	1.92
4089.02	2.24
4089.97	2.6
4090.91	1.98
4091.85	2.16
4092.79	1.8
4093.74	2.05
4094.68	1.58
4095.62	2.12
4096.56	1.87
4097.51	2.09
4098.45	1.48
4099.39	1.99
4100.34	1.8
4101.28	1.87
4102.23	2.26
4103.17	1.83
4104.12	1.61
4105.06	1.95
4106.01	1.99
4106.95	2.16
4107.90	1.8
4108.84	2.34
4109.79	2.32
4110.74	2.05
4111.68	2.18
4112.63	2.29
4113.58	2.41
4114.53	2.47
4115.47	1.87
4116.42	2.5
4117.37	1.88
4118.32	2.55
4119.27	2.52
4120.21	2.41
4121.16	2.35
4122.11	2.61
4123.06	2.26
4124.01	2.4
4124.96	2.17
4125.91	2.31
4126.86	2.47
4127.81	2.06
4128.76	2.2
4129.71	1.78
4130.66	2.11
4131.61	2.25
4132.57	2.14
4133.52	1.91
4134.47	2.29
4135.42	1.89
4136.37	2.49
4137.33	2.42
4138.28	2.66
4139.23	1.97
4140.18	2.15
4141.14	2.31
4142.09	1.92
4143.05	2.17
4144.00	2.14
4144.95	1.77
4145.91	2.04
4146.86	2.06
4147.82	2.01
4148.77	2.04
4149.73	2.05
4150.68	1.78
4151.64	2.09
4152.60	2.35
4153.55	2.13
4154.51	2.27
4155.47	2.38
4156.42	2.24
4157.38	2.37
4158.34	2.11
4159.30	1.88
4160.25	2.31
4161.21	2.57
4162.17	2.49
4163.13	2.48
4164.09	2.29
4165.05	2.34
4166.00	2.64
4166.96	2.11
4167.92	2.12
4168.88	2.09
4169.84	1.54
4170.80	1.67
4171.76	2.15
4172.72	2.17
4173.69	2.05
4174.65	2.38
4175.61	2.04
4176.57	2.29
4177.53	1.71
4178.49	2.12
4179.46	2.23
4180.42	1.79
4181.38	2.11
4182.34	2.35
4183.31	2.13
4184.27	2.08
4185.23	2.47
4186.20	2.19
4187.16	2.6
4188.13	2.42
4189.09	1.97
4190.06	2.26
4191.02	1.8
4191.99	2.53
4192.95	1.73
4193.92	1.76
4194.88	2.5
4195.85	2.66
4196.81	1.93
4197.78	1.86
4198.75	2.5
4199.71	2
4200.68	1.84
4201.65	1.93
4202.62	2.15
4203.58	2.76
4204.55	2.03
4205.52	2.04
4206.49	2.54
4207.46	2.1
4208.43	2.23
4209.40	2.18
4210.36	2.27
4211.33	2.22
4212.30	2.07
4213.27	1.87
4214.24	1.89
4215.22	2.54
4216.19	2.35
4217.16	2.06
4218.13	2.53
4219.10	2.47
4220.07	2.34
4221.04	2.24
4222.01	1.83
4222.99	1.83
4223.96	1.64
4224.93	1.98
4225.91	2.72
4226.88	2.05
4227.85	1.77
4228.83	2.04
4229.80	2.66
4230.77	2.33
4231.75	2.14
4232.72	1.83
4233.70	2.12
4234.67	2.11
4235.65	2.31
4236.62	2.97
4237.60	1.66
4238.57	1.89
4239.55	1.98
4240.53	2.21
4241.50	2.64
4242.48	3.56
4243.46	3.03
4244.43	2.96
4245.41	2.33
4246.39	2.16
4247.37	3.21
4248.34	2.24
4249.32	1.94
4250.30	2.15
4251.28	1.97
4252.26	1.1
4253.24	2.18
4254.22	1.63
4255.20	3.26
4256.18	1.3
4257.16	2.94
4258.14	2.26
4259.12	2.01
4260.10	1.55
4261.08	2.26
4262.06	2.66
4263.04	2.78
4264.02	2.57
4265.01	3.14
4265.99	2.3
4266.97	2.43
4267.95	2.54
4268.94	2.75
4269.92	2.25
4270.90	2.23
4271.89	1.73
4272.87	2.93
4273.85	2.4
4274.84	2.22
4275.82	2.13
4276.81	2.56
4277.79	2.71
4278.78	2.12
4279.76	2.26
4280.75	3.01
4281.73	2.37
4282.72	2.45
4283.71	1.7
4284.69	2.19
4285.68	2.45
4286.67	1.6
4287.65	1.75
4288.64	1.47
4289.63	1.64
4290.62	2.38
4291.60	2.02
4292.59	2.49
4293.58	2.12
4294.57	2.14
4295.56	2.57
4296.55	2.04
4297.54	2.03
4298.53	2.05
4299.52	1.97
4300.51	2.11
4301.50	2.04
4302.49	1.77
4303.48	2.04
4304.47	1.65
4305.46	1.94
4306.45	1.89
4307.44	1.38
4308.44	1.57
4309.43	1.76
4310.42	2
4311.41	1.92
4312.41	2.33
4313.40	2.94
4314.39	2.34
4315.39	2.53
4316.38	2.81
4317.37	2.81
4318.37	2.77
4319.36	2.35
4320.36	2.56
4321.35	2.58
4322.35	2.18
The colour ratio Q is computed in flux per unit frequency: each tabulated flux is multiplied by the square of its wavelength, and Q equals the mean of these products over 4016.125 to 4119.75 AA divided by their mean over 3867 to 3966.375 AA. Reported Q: 1.5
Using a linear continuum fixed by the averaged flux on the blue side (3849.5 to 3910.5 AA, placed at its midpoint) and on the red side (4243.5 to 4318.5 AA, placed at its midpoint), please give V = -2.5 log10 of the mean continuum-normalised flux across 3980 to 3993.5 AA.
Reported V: -0.17 mag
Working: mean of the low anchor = 1.6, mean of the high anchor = 2.23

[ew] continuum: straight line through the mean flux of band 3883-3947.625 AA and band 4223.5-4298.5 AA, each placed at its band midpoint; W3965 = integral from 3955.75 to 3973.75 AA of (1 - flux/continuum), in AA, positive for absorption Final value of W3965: 3.7 AA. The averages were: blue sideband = 1.57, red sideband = 2.26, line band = 1.33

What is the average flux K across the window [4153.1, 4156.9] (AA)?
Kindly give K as 2.26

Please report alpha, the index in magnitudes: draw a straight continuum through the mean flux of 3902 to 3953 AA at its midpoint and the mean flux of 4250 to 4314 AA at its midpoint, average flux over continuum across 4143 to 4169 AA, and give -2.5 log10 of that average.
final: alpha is -0.11 mag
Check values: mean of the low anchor 1.63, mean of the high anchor 2.17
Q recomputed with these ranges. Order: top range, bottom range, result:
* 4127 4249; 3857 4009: 1.49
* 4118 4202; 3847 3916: 1.52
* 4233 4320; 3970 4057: 1.18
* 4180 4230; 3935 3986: 1.57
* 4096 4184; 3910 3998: 1.43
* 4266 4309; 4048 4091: 1.06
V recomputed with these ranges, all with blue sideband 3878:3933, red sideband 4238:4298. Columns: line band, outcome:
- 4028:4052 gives -0.19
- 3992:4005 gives -0.24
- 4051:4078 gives -0.15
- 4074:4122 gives -0.09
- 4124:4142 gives -0.08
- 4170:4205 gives 0.00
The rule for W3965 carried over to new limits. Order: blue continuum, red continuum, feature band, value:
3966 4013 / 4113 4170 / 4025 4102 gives -4.2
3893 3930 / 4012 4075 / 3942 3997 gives 6.8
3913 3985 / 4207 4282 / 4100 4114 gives -0.9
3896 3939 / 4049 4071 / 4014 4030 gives -2.7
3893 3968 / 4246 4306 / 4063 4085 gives -4.4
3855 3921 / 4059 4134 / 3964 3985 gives 4.8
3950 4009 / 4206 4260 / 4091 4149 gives -2.2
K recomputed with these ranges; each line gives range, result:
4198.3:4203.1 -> 2.08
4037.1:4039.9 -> 2.47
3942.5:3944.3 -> 1.72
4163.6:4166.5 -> 2.43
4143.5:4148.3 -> 2.01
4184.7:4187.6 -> 2.41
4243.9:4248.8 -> 2.59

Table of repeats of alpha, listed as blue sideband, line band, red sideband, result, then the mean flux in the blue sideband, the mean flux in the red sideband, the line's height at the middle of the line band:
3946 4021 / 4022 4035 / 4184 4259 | -0.11 mag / 1.93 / 2.22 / 1.98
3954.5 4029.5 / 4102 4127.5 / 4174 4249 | -0.05 mag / 1.97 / 2.22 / 2.11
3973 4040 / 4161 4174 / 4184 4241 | -0.01 mag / 2.17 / 2.17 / 2.17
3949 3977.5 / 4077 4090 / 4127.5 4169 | -0.15 mag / 1.48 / 2.18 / 1.94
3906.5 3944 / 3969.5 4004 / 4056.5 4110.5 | -0.10 mag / 1.57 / 2.11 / 1.78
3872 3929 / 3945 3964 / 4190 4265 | 0.00 mag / 1.63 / 2.23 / 1.73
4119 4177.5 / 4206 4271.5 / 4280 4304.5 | -0.07 mag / 2.19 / 2.09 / 2.13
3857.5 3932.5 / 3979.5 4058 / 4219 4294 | -0.22 mag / 1.61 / 2.26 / 1.83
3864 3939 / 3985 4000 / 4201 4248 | -0.25 mag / 1.56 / 2.27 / 1.76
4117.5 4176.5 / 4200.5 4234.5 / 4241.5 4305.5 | 0.03 mag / 2.19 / 2.26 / 2.23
